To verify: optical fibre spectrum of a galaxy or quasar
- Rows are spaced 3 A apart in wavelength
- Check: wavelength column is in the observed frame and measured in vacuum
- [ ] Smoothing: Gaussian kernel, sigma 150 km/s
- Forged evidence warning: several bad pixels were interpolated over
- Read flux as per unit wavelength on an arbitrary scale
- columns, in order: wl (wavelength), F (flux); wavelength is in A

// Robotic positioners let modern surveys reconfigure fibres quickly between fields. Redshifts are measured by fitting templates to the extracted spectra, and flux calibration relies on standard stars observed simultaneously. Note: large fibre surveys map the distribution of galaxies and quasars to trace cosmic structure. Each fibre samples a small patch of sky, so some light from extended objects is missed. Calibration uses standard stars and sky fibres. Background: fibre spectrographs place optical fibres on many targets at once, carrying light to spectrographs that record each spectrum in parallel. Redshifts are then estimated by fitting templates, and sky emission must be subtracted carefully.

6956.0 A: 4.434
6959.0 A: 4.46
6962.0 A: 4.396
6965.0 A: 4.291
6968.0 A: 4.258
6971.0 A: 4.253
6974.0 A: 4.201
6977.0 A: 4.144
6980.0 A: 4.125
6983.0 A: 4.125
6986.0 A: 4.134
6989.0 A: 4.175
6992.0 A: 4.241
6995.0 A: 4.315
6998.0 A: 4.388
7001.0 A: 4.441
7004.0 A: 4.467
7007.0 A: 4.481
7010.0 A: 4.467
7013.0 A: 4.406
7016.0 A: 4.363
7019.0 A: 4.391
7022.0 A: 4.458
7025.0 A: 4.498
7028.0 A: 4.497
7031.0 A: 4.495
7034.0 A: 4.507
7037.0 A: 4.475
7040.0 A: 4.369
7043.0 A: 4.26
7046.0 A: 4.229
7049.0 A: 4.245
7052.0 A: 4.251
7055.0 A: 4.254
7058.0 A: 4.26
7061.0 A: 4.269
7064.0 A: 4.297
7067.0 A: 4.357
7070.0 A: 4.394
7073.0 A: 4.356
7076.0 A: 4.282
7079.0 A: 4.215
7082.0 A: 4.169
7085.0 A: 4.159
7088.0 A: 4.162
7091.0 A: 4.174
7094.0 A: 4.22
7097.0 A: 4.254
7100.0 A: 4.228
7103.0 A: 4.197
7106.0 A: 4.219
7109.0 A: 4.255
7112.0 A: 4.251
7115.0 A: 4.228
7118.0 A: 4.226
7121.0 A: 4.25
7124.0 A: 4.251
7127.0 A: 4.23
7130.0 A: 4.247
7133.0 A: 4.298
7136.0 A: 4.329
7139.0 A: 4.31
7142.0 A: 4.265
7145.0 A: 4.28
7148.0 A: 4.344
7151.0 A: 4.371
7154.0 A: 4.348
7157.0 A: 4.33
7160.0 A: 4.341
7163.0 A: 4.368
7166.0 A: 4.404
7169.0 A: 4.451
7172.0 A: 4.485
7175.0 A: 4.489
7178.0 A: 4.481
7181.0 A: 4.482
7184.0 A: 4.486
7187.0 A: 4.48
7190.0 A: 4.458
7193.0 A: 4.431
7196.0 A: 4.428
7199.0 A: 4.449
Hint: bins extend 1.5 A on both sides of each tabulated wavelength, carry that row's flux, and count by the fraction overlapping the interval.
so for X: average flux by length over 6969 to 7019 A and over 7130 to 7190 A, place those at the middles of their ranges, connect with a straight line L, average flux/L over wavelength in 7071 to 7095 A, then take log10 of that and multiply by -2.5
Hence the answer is 0.031 mag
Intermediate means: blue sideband 4.3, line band 4.22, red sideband 4.38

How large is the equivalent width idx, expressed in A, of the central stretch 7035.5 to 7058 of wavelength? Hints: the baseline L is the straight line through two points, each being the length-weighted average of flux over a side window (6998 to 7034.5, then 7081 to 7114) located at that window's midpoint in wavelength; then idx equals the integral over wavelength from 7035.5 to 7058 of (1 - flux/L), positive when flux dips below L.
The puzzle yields 0.3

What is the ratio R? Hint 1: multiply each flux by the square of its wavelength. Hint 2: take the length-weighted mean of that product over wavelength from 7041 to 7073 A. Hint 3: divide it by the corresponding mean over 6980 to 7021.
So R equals 1.01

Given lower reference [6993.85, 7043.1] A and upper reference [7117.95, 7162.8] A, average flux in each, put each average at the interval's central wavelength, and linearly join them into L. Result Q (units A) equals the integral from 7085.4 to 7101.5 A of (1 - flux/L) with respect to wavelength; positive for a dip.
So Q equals 0.5 A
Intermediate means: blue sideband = 4.43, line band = 4.2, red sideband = 4.3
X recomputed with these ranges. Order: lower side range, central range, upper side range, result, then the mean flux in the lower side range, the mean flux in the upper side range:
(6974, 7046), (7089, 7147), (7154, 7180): 0.04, 4.35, 4.42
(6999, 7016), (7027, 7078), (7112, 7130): 0.01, 4.44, 4.24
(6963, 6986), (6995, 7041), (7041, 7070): -0.05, 4.2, 4.28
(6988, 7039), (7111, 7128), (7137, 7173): 0.03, 4.42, 4.36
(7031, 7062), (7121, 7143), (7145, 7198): 0.03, 4.32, 4.42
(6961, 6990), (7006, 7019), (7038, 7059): -0.05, 4.21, 4.27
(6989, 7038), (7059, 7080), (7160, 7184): 0.03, 4.42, 4.45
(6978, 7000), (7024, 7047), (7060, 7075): -0.03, 4.22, 4.34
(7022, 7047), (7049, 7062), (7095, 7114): 0.03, 4.42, 4.23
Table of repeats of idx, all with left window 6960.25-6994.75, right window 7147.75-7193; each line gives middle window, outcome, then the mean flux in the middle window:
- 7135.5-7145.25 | 0.22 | 4.29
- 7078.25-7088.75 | 0.38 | 4.17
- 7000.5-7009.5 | -0.46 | 4.47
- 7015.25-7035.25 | -0.90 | 4.46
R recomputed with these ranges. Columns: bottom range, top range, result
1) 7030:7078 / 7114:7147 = 1.01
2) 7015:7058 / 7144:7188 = 1.05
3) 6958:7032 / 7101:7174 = 1.03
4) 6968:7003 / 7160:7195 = 1.11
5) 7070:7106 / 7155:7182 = 1.07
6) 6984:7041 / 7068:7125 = 0.99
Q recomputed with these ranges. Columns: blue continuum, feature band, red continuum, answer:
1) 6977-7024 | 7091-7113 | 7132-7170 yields 0.55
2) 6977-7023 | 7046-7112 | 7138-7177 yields 1.51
